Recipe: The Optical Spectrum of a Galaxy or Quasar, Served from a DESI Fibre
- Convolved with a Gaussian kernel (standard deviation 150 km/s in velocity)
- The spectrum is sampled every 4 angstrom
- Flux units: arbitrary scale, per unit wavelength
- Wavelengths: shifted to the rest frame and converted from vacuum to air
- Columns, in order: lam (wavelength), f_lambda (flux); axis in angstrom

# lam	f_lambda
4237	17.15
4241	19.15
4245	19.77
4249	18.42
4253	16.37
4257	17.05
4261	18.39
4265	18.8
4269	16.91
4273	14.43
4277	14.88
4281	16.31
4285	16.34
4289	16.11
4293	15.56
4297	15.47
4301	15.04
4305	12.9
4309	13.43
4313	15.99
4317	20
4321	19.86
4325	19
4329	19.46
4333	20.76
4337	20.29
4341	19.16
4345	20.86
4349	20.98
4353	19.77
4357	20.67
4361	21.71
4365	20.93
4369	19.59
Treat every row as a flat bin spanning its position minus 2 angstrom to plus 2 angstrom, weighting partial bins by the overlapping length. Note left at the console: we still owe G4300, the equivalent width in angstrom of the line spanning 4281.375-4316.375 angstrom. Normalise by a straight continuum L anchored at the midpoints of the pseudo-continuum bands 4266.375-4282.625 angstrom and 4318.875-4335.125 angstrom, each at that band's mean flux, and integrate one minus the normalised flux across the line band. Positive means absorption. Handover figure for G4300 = 4.4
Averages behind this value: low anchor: 15.7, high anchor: 19.8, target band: 15.4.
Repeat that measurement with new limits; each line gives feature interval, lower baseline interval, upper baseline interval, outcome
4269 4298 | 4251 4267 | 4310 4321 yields 3.41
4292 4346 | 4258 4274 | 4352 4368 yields 4.54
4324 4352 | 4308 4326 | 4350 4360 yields -1.22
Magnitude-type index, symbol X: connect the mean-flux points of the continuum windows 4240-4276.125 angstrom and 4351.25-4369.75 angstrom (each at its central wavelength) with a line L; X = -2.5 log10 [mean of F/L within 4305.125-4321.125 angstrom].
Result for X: 0.17 mag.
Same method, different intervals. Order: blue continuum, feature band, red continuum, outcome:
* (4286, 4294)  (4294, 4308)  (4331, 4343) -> 0.17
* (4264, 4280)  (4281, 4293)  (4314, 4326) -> 0.06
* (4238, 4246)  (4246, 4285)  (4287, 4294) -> 0.04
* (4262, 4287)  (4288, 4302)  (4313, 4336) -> 0.14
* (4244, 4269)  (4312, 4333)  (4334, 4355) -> 0.03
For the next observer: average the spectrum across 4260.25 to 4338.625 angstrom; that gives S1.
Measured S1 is 17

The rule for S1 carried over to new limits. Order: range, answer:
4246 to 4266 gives 17.9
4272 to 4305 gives 15.4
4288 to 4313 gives 14.8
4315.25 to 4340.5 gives 19.9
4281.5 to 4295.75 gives 16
